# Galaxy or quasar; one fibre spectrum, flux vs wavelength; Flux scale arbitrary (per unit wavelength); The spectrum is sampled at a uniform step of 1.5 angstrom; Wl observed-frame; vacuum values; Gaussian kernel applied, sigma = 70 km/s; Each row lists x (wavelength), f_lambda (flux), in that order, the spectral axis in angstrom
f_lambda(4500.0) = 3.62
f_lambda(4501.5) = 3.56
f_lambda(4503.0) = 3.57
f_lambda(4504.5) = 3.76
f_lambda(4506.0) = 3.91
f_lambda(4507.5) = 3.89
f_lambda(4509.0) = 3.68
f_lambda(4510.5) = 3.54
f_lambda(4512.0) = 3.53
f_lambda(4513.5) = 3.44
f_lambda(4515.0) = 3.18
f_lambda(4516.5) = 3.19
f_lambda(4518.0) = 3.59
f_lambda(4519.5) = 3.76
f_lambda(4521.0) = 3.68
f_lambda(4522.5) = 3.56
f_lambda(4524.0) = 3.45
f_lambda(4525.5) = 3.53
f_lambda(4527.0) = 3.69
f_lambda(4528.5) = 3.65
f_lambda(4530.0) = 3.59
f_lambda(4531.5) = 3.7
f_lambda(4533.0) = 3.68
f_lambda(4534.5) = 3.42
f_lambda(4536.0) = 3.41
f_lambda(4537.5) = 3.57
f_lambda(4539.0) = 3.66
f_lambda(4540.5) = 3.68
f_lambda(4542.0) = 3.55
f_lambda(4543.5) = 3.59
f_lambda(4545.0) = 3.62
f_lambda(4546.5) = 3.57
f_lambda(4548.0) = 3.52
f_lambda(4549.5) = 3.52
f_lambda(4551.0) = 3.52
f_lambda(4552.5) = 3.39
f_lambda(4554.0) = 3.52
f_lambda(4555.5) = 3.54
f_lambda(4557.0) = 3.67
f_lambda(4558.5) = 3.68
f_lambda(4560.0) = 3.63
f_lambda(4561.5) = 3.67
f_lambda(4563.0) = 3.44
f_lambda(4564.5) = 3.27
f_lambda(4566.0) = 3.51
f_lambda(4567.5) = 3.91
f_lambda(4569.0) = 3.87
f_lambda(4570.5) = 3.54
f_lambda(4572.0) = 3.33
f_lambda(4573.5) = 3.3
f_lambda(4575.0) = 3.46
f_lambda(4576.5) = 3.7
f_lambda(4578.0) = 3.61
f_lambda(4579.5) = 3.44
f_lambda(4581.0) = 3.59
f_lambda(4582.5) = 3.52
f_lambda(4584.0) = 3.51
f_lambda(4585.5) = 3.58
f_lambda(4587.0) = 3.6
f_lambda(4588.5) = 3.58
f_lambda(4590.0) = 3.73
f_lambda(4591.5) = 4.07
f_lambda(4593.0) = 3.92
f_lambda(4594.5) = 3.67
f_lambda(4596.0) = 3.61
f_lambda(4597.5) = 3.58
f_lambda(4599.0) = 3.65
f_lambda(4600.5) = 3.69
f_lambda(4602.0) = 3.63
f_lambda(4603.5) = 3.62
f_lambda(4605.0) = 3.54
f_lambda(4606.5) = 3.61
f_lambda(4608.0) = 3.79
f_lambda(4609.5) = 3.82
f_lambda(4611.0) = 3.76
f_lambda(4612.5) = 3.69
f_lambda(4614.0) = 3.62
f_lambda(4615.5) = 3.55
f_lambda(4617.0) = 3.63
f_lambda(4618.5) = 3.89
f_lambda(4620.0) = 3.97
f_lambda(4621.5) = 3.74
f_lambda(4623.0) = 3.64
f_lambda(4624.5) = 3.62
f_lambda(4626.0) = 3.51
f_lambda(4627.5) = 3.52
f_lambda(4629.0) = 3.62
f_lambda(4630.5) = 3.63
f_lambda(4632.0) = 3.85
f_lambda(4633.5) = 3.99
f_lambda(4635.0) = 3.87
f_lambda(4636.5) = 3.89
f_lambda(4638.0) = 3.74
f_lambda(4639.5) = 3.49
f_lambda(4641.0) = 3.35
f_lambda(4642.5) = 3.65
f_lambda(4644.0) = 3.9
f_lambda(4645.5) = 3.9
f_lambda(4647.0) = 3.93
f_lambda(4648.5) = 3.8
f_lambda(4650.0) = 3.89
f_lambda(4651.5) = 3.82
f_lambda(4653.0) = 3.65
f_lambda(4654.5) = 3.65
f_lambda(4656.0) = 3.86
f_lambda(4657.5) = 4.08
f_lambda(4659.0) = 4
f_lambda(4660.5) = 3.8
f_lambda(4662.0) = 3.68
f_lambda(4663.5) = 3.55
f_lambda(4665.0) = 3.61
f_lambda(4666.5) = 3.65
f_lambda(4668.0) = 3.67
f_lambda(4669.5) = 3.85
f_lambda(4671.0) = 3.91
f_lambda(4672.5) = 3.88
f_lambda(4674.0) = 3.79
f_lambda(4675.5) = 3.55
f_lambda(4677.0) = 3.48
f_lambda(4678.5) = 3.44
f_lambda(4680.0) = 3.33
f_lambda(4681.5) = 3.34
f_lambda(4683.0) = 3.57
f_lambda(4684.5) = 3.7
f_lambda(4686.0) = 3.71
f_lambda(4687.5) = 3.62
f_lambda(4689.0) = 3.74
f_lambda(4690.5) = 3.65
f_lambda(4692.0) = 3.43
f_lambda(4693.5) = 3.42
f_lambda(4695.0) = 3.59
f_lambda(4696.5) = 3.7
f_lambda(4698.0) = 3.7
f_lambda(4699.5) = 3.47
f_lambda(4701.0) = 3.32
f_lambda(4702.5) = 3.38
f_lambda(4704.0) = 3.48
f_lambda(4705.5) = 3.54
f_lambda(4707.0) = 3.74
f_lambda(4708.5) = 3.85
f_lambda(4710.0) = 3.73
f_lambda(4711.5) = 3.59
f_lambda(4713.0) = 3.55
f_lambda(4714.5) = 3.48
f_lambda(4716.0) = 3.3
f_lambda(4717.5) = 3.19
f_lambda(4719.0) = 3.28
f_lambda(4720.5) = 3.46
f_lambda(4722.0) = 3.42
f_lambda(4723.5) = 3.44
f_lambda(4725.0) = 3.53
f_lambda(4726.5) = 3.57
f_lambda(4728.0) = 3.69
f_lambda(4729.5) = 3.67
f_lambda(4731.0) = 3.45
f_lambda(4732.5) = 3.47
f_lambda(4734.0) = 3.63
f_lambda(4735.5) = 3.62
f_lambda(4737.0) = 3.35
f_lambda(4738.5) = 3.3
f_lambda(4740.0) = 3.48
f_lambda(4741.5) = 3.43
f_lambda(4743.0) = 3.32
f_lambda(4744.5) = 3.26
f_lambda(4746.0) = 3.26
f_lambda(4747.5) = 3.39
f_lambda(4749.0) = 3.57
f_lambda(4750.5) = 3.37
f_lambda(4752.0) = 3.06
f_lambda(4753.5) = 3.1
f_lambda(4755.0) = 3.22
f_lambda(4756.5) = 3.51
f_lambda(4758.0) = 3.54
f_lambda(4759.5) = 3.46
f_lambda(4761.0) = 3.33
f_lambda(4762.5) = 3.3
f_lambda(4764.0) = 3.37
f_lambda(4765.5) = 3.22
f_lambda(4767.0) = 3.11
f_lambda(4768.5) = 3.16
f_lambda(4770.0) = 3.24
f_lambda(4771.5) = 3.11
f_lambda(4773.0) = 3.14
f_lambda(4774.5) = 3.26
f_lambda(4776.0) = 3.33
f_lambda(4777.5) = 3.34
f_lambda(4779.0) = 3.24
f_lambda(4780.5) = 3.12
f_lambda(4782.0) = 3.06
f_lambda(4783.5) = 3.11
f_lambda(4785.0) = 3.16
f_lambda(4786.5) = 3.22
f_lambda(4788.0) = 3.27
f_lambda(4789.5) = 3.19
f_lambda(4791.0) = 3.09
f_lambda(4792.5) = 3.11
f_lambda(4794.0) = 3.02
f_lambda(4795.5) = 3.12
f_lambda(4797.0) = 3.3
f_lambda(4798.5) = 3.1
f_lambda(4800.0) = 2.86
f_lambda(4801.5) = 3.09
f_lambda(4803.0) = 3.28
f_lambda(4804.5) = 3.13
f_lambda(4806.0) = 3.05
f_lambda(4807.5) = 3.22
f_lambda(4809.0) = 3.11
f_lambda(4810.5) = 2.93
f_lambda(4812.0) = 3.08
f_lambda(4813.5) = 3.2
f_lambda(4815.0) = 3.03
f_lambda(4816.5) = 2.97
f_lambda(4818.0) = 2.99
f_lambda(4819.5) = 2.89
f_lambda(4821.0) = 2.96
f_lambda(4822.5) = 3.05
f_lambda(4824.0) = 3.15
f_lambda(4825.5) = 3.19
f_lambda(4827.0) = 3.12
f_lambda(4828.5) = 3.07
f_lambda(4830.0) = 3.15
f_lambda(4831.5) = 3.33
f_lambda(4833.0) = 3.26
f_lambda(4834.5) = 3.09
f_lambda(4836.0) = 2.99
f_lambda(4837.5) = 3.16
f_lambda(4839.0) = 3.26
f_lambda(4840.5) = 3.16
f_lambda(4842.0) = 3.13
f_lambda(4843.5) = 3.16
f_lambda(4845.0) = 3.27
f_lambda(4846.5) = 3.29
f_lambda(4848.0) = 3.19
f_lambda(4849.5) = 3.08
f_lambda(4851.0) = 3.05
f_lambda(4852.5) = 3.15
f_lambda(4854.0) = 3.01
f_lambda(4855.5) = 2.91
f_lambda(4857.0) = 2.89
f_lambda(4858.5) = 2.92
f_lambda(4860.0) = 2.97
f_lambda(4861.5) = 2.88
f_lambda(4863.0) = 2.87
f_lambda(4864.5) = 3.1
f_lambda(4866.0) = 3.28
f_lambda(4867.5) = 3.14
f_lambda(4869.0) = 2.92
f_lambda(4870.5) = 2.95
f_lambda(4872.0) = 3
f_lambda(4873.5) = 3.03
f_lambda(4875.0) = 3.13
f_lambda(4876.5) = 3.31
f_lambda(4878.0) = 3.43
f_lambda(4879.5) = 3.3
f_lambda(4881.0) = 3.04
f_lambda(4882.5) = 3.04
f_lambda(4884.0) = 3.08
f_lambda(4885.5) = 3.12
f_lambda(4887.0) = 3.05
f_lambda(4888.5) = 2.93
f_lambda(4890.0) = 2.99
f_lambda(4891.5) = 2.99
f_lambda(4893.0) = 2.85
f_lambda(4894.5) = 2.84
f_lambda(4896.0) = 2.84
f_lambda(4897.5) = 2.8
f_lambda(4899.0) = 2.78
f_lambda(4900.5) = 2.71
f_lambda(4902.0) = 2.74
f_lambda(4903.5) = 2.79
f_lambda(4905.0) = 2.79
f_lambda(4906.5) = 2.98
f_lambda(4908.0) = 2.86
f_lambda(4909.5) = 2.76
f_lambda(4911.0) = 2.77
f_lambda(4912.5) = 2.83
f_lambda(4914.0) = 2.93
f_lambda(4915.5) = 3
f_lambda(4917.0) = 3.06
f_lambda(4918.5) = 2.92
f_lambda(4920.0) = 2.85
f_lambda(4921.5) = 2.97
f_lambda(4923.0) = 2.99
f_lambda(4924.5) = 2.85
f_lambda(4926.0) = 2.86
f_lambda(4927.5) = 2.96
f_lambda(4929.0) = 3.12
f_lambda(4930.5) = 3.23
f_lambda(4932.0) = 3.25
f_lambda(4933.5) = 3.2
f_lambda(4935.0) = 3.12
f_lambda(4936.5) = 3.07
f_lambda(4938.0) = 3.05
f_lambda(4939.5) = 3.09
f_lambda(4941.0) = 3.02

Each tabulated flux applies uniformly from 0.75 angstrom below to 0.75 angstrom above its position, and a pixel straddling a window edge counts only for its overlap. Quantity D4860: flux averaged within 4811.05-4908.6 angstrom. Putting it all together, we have 3.04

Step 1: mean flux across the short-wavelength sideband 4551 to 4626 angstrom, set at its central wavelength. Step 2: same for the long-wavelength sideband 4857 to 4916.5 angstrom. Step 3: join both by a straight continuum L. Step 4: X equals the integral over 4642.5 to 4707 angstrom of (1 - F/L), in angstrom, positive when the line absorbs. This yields -4.3 angstrom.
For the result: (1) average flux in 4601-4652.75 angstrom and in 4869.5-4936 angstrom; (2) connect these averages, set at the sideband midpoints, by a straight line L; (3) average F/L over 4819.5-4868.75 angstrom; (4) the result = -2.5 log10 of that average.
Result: 0.01 mag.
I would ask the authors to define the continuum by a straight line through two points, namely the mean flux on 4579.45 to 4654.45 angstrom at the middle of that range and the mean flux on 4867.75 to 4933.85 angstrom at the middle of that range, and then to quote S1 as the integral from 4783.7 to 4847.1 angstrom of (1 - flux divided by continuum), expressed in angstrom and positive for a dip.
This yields 1.34 angstrom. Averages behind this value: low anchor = 3.7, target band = 3.12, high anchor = 2.97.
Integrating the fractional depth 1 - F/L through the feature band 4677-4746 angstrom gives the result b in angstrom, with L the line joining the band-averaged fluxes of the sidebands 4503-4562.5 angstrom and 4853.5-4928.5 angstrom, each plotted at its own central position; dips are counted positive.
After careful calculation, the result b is -4.9 angstrom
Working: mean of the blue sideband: 3.58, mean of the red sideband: 2.96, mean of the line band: 3.51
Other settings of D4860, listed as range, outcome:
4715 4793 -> 3.32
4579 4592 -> 3.62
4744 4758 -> 3.32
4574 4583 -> 3.55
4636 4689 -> 3.71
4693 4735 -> 3.52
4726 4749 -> 3.46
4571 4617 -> 3.63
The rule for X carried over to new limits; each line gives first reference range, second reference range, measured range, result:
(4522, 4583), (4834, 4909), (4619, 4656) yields -3.45 angstrom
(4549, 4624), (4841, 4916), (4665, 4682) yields -0.94 angstrom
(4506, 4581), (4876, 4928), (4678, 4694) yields -1.10 angstrom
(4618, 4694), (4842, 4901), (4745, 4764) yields 0.31 angstrom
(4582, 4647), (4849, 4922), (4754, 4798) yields 0.49 angstrom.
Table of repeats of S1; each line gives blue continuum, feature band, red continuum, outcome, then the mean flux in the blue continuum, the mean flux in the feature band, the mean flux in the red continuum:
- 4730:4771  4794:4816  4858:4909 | 0.7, 3.35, 3.1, 2.98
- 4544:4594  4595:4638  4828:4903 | -2.4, 3.59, 3.7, 3.05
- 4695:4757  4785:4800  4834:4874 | 0.5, 3.46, 3.14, 3.07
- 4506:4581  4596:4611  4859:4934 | -0.9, 3.56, 3.66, 2.98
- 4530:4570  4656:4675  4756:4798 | -2.2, 3.58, 3.79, 3.23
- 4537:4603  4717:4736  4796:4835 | -1.3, 3.6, 3.5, 3.1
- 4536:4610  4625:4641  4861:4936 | -0.9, 3.6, 3.69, 2.99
